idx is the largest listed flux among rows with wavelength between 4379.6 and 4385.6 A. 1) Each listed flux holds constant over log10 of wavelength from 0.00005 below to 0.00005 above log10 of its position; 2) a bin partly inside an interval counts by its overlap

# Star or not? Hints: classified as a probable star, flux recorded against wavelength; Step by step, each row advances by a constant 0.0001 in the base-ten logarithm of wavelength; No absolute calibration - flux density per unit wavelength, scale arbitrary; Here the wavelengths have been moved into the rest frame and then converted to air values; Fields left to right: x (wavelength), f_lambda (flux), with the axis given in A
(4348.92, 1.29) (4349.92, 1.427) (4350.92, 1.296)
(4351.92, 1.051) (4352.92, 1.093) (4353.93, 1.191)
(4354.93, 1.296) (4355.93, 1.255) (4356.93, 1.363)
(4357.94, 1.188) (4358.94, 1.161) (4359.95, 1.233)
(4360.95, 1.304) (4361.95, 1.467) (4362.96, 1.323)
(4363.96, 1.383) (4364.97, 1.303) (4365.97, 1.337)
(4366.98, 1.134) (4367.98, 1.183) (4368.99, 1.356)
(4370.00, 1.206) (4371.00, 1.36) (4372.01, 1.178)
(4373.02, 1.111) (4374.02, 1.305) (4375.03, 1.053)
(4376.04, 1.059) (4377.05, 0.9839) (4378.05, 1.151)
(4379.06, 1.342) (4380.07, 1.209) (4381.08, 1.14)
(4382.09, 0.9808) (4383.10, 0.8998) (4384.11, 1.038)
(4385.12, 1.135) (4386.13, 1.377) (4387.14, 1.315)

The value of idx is 1.209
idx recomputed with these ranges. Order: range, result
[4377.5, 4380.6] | 1.342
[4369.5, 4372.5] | 1.36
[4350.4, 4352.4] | 1.296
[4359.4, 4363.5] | 1.467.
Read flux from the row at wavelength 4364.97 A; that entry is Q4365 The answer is 1.303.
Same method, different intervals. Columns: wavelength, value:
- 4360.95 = 1.304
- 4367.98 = 1.183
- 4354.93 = 1.296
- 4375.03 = 1.053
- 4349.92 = 1.427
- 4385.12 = 1.135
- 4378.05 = 1.151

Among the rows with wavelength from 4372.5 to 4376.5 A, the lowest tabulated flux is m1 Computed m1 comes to 1.053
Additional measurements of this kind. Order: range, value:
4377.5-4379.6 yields 1.151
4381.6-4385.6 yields 0.8998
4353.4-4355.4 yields 1.191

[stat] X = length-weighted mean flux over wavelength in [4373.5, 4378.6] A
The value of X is 1.11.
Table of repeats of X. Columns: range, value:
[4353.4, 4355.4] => 1.24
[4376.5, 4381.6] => 1.16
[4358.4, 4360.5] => 1.2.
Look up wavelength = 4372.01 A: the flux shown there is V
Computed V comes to 1.178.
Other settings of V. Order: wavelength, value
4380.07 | 1.209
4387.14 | 1.315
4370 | 1.206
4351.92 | 1.051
